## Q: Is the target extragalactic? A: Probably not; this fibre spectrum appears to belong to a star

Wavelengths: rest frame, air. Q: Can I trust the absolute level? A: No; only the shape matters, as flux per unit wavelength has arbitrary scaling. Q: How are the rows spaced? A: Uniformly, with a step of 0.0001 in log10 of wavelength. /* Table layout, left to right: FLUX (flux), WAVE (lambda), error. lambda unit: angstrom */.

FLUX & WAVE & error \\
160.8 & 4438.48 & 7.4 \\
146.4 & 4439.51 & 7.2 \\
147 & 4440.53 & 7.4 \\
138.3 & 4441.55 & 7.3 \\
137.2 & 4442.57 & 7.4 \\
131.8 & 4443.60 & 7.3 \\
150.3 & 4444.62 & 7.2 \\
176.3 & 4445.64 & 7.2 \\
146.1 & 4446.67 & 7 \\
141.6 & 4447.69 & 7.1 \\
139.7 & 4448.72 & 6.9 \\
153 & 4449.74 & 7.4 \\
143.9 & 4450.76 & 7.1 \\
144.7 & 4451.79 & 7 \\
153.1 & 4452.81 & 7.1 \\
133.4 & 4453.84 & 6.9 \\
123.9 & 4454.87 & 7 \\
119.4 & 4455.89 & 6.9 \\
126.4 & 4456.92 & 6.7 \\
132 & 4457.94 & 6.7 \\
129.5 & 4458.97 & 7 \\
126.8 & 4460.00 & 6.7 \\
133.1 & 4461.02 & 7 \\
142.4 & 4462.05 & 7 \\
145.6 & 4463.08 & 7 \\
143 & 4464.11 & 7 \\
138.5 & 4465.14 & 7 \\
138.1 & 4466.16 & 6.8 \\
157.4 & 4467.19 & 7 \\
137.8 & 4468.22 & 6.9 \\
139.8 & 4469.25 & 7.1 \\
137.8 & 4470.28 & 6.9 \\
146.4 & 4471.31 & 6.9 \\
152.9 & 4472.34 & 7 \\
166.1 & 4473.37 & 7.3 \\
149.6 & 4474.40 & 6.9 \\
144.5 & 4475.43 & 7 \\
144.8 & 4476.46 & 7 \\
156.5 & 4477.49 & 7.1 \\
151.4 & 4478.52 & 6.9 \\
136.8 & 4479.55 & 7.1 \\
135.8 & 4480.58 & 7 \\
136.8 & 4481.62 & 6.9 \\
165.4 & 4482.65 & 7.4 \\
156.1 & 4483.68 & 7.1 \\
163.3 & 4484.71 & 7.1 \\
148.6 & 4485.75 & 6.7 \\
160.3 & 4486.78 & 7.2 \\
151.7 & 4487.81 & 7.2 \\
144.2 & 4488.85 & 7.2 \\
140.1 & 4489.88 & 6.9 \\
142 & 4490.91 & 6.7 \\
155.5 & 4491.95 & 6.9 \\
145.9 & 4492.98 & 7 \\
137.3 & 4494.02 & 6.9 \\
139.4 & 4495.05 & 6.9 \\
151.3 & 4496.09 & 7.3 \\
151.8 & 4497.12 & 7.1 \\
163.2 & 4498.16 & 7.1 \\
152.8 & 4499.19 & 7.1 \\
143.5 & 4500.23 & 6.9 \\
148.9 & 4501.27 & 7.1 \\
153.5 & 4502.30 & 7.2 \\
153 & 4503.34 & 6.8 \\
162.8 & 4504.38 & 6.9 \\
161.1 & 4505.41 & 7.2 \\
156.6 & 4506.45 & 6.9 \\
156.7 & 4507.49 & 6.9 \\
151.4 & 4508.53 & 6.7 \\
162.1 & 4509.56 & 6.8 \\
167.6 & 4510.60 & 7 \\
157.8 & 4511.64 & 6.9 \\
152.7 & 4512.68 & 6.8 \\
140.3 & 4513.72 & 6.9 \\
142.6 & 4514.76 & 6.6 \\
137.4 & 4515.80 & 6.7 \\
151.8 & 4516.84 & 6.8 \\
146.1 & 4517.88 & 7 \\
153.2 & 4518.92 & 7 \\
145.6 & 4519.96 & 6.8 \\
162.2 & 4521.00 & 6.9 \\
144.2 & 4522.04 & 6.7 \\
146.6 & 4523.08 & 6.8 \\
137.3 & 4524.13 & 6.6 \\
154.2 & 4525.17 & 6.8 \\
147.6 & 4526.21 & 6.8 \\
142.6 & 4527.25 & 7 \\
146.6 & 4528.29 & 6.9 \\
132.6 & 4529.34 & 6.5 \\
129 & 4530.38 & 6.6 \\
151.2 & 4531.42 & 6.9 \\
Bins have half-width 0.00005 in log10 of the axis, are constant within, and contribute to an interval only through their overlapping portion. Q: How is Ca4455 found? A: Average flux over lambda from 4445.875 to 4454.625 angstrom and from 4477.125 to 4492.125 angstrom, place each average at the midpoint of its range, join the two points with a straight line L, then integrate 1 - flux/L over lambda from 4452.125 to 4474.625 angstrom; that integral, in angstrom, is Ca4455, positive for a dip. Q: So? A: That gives 1.06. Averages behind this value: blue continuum 145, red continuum 149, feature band 140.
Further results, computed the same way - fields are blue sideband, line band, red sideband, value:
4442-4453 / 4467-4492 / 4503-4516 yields 0.4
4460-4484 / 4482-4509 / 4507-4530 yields -0.9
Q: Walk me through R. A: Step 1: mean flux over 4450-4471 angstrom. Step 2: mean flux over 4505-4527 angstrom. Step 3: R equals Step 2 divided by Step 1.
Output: 1.1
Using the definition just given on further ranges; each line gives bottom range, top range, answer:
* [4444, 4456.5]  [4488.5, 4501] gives 1.03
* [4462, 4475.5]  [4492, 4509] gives 1.04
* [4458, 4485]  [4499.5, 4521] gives 1.05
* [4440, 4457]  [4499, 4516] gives 1.08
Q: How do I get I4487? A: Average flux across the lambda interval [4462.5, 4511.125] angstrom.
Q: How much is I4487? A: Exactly 150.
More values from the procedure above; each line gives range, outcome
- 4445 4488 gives 145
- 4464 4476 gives 146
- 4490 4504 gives 149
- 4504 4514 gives 157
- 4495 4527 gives 152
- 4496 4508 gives 155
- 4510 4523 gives 150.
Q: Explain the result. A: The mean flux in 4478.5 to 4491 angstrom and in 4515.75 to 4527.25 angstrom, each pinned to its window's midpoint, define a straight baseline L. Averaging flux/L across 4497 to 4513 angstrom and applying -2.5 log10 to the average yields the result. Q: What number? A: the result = -0.06 mag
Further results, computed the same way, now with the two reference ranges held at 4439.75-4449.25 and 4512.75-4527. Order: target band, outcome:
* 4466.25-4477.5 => -0.01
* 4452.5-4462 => 0.12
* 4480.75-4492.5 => -0.03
